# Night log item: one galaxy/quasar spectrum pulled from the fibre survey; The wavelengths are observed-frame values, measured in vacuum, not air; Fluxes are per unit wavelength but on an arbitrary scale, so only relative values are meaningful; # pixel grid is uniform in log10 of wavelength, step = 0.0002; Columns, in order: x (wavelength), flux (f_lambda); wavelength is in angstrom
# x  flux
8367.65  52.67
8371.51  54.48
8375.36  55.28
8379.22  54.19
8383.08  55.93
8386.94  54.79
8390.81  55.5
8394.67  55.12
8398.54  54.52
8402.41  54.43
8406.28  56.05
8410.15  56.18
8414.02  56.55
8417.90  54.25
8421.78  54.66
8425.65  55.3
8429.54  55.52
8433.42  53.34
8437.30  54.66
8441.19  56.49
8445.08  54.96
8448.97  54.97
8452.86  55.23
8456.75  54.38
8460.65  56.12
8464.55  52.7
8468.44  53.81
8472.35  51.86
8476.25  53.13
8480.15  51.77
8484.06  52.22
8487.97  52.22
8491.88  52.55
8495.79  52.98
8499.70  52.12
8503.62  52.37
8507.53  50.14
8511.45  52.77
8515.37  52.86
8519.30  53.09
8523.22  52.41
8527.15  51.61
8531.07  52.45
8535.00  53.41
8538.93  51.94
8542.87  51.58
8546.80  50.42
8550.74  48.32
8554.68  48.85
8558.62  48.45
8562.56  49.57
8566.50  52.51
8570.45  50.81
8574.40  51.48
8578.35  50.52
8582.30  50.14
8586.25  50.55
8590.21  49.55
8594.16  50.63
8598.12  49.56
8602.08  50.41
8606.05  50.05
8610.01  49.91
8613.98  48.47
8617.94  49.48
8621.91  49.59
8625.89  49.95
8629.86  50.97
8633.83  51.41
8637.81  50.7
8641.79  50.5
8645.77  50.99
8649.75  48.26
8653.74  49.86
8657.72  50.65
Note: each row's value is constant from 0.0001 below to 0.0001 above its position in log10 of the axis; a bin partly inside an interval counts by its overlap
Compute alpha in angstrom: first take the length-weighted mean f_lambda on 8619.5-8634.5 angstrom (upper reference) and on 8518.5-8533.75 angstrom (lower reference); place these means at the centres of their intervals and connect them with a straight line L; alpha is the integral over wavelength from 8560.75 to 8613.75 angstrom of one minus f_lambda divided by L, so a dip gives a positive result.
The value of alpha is 0.8 angstrom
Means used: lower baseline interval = 52.4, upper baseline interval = 50.4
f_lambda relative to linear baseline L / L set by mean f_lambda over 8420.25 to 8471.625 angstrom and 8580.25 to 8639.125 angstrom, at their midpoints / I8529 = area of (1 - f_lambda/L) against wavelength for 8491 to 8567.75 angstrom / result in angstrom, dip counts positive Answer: 1.3 angstrom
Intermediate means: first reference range 54.7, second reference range 50.1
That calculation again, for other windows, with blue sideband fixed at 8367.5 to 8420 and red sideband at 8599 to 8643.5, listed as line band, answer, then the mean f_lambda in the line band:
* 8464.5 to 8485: 0.27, 52.6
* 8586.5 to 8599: 0.17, 50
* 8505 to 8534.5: 0.04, 52.3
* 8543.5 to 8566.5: 0.89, 49.6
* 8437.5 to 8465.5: -0.64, 55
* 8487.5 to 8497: 0.06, 52.6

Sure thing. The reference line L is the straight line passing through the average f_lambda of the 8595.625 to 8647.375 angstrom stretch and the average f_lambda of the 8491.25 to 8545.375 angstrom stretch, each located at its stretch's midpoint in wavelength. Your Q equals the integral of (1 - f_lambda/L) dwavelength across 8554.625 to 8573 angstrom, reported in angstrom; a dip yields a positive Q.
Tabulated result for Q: 0.4 angstrom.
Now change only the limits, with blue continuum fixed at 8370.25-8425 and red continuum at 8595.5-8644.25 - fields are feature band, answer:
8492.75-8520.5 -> 0.2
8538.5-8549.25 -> 0.2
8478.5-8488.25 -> 0.2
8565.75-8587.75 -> 0.1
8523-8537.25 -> -0.1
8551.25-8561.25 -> 0.6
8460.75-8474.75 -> 0.1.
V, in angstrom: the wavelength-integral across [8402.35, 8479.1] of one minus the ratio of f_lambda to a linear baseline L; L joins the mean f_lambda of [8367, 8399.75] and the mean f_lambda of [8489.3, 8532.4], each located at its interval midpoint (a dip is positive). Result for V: -1.5 angstrom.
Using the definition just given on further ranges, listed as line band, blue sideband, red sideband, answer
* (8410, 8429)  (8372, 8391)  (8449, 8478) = -0.27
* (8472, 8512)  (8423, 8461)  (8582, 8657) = 1.09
